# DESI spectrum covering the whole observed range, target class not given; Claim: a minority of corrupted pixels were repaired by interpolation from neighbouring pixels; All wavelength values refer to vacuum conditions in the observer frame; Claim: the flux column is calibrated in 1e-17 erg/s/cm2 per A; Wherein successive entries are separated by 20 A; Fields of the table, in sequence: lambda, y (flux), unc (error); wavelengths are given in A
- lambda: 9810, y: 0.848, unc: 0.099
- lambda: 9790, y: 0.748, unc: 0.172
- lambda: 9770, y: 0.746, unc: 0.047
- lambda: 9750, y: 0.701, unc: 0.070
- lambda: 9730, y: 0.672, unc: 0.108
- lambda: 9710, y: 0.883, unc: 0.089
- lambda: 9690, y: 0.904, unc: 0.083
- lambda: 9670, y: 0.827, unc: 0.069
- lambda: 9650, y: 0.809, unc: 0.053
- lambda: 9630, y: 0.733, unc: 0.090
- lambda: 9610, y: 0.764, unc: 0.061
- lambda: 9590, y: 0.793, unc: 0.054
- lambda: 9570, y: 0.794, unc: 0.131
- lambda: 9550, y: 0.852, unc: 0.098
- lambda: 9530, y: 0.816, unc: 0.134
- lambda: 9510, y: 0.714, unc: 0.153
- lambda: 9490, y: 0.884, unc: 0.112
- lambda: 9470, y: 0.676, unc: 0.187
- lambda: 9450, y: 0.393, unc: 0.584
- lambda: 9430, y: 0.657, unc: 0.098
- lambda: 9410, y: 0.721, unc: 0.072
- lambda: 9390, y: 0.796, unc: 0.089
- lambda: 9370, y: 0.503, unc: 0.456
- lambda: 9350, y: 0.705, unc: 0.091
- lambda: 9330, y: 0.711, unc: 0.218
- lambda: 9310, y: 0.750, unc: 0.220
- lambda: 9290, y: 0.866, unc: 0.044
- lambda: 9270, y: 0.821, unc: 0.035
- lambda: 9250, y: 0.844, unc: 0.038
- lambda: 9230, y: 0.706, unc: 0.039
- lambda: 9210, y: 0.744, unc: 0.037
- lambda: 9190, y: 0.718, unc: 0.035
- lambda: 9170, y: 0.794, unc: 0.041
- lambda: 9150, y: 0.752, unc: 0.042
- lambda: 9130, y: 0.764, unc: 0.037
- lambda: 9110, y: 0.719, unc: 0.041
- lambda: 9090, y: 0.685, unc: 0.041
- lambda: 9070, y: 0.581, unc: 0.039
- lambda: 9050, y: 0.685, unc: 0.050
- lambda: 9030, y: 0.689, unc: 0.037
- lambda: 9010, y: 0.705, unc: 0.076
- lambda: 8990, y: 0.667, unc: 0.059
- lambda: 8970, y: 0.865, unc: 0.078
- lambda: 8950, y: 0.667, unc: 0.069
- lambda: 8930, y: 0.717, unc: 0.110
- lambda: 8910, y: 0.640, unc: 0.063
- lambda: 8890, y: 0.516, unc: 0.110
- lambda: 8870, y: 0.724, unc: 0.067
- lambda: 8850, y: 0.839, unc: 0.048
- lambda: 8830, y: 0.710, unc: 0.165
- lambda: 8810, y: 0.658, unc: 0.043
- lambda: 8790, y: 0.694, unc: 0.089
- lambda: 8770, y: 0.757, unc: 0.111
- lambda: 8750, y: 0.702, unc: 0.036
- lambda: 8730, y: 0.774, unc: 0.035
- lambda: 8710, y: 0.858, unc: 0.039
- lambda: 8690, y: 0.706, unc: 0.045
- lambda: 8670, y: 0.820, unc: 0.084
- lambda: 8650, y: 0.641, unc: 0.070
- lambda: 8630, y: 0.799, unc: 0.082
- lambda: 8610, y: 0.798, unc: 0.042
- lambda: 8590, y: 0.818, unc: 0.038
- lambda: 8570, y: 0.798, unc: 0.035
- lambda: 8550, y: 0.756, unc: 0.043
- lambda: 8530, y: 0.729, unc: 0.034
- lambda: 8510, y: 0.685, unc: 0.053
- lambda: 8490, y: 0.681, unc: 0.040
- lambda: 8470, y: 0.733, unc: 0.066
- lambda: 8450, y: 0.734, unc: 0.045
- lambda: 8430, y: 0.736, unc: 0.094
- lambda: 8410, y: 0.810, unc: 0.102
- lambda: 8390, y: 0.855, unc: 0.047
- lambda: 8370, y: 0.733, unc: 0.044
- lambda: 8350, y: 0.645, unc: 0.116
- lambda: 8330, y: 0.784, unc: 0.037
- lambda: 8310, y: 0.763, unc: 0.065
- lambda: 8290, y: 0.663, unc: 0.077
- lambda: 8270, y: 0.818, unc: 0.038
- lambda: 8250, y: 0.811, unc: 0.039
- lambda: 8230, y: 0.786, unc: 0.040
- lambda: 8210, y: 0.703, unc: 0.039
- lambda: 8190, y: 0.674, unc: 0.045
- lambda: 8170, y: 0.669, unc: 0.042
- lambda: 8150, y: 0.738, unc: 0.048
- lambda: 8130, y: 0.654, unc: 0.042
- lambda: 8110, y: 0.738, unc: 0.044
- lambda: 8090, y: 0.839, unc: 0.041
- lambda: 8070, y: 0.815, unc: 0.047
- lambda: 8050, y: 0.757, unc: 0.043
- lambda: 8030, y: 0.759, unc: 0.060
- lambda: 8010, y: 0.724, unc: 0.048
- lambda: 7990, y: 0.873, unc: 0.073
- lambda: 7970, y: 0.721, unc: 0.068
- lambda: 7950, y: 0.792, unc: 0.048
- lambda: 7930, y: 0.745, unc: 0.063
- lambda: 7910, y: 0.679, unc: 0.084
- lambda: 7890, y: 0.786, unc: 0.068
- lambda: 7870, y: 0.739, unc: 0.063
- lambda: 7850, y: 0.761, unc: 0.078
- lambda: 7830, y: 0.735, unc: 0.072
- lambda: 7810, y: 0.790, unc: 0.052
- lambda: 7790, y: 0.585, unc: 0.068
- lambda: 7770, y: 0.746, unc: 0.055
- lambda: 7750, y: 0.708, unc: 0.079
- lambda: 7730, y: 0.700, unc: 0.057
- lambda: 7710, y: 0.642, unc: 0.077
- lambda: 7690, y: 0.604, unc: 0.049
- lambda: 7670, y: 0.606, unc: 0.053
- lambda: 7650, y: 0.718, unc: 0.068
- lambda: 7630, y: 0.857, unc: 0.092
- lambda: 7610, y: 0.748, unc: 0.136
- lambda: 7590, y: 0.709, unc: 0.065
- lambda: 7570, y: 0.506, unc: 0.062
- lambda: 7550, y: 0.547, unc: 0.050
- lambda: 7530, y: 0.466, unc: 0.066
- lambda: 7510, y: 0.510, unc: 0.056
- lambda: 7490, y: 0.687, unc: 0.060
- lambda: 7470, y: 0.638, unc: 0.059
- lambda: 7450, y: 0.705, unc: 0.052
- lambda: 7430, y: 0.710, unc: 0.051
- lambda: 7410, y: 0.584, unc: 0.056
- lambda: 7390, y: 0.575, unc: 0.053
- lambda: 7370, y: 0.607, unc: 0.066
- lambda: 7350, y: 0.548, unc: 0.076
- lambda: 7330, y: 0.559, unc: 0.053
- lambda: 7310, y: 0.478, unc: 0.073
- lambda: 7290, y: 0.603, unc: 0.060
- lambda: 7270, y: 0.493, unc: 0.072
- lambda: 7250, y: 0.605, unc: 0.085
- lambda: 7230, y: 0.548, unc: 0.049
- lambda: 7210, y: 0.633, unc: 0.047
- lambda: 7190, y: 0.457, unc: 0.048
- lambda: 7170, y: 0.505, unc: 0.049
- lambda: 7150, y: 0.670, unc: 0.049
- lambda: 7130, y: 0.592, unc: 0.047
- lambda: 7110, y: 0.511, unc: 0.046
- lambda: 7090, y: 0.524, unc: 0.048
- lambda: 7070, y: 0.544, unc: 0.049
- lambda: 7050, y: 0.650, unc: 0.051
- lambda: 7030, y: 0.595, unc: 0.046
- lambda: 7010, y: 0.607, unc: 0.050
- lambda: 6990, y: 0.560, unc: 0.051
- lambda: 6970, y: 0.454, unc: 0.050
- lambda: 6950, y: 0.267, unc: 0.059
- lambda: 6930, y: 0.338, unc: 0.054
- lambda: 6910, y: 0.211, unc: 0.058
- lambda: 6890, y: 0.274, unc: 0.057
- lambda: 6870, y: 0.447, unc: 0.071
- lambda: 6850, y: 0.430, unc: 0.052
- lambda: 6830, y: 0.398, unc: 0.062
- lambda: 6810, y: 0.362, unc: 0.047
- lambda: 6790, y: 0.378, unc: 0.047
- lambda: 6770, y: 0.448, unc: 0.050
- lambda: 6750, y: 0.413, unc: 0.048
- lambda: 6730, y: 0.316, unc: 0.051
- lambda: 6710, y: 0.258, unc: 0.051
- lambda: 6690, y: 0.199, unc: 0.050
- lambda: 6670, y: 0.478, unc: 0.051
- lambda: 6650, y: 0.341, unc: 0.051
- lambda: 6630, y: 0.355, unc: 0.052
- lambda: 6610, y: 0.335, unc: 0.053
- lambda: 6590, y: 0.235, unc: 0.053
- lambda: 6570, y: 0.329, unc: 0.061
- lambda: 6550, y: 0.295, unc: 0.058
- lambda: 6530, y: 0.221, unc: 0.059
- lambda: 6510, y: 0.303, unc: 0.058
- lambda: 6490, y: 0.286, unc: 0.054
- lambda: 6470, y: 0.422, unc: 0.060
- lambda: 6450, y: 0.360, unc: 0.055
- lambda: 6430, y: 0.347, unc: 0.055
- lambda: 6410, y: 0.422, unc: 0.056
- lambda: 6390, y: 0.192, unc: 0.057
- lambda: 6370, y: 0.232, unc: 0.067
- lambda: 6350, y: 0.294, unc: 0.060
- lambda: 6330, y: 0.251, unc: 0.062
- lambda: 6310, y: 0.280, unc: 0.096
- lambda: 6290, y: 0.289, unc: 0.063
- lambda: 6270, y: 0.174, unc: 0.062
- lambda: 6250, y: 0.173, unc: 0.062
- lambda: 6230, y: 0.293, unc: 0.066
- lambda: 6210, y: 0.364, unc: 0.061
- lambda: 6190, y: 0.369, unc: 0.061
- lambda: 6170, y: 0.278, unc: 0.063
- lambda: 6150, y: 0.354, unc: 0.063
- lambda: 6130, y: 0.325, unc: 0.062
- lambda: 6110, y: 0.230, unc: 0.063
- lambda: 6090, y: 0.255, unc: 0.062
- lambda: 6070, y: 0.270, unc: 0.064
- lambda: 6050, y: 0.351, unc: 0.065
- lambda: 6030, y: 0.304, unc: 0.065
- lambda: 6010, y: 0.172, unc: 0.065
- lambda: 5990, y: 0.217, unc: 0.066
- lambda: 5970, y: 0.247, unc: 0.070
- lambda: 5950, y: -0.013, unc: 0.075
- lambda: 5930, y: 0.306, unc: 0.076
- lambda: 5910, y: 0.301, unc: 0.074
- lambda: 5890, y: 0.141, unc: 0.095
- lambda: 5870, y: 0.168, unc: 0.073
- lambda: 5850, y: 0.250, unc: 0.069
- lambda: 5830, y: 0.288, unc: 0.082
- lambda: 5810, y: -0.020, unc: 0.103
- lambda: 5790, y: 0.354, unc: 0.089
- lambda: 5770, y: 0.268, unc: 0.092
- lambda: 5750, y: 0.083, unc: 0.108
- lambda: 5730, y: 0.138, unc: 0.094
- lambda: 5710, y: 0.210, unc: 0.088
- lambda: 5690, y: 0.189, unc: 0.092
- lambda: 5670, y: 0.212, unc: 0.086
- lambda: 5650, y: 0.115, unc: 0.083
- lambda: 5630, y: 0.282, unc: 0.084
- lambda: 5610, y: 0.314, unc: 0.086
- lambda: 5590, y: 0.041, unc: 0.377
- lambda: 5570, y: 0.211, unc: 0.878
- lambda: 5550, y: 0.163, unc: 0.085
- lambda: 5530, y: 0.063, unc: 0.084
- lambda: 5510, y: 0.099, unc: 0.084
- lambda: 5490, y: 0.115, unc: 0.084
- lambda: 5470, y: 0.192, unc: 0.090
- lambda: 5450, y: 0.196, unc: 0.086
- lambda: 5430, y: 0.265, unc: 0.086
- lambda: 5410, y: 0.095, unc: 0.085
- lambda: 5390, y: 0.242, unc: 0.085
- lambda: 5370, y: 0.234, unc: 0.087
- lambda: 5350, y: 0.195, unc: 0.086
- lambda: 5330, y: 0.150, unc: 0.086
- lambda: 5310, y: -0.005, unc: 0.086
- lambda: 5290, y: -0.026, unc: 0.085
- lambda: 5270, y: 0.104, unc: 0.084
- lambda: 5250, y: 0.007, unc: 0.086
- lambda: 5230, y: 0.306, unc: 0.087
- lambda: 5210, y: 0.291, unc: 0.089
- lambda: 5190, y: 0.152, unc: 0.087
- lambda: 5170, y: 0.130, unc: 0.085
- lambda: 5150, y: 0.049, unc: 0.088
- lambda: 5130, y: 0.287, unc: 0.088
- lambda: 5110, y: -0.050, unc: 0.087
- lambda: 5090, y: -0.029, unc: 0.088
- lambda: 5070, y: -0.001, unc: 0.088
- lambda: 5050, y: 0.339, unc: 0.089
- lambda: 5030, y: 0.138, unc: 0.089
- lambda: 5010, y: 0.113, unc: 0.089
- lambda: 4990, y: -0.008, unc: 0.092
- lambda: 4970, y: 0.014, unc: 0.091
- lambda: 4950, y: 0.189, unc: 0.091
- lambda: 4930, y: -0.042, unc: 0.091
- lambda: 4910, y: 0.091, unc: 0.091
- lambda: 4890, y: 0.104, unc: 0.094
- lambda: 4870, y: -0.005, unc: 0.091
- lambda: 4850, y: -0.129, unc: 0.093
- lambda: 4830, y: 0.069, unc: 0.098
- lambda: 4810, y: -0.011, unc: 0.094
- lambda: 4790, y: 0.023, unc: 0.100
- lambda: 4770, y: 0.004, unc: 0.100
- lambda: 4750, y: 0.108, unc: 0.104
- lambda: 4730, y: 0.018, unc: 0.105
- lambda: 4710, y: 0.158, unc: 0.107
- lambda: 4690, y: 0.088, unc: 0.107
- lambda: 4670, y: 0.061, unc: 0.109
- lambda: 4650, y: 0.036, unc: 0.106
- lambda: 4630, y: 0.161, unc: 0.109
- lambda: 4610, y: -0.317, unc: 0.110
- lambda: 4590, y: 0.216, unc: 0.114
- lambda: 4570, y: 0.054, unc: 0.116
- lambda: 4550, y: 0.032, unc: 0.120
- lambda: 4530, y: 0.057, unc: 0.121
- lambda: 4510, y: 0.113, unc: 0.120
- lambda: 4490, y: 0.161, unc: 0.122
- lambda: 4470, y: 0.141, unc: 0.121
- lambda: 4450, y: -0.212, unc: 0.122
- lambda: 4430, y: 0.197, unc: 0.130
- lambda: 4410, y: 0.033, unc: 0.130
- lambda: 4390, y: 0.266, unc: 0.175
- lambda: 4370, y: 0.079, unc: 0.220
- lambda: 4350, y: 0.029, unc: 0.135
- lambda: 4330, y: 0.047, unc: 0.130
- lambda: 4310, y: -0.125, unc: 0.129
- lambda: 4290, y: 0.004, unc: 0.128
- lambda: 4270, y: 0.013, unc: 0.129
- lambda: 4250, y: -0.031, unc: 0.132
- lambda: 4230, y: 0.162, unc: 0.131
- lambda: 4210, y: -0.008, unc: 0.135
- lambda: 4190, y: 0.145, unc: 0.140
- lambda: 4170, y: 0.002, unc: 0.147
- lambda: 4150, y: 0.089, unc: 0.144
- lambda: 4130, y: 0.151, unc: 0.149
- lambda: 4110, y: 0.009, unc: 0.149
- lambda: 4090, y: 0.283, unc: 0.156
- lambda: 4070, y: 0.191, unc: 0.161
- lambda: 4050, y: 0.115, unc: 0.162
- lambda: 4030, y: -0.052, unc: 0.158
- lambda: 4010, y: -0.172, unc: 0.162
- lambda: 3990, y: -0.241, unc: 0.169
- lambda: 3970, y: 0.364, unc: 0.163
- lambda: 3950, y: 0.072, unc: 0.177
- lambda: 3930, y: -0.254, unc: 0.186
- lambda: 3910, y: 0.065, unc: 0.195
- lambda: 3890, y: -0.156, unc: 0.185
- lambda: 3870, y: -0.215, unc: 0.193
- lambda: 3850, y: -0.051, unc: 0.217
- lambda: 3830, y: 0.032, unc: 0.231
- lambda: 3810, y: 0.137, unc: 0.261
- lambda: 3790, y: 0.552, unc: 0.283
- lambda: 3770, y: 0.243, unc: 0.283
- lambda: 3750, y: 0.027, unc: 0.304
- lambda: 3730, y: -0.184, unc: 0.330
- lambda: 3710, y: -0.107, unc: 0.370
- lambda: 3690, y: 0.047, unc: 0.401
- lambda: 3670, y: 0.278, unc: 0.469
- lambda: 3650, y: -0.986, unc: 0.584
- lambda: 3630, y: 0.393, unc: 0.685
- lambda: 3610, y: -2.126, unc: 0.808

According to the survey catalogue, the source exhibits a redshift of 0.75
